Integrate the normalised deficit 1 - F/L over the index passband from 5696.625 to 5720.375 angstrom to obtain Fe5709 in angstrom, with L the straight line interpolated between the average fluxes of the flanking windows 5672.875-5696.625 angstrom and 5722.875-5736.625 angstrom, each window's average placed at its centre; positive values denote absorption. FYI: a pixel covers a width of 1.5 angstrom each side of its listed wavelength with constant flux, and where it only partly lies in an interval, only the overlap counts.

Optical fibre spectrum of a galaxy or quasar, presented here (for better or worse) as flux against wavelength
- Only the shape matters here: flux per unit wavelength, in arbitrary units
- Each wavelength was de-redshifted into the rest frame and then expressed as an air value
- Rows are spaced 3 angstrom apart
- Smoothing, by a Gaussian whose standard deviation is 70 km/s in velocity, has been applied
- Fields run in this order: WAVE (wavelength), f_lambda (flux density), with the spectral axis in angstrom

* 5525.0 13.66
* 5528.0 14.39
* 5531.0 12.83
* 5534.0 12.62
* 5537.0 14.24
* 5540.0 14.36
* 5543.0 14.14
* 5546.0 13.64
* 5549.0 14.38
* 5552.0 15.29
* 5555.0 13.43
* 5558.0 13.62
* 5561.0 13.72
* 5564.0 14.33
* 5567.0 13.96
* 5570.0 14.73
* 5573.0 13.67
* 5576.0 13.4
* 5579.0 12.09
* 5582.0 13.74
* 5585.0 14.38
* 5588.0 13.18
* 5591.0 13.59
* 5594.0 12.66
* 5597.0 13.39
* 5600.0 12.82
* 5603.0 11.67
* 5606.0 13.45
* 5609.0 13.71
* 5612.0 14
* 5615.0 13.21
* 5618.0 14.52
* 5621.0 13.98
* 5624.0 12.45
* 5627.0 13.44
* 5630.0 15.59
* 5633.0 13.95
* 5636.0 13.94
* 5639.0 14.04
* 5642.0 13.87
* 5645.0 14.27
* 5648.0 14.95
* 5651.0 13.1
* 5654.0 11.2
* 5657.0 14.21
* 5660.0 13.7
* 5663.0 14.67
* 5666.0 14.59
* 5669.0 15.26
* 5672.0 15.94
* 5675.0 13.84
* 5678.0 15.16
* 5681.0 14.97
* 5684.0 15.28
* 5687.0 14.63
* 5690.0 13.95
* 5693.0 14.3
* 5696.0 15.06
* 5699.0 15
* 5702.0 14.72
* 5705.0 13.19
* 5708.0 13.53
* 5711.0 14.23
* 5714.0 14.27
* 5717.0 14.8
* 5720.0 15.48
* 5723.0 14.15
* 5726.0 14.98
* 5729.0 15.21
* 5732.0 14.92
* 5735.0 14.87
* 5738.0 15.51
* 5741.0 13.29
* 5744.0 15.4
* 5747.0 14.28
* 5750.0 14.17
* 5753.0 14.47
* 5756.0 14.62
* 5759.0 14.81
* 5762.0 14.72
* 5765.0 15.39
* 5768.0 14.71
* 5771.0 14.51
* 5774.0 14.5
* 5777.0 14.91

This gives 0.7 angstrom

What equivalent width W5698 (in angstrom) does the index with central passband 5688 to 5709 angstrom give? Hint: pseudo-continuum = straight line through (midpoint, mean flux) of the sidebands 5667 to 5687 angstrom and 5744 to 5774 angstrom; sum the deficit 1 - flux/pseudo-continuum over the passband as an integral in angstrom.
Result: 0.9 angstrom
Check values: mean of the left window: 15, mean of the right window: 14.7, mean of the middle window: 14.3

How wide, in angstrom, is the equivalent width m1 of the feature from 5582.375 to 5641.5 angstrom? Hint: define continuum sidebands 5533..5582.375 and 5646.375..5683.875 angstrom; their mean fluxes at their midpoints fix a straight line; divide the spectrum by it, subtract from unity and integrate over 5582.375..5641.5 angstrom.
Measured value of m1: 2.2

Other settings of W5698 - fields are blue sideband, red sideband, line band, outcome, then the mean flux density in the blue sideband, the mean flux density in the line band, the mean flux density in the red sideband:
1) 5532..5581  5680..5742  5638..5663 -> 1.0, 13.8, 13.7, 14.6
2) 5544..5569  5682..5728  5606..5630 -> 0.9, 14.1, 13.7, 14.5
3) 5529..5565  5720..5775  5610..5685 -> 0.8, 13.9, 14.2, 14.7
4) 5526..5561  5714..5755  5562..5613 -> 2.3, 13.9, 13.5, 14.7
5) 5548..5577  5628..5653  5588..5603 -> 1.2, 14.1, 13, 14.1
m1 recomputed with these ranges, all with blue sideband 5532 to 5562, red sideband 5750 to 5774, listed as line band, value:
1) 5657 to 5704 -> -1.0 angstrom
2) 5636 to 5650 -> 0.1 angstrom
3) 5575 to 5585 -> 0.6 angstrom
